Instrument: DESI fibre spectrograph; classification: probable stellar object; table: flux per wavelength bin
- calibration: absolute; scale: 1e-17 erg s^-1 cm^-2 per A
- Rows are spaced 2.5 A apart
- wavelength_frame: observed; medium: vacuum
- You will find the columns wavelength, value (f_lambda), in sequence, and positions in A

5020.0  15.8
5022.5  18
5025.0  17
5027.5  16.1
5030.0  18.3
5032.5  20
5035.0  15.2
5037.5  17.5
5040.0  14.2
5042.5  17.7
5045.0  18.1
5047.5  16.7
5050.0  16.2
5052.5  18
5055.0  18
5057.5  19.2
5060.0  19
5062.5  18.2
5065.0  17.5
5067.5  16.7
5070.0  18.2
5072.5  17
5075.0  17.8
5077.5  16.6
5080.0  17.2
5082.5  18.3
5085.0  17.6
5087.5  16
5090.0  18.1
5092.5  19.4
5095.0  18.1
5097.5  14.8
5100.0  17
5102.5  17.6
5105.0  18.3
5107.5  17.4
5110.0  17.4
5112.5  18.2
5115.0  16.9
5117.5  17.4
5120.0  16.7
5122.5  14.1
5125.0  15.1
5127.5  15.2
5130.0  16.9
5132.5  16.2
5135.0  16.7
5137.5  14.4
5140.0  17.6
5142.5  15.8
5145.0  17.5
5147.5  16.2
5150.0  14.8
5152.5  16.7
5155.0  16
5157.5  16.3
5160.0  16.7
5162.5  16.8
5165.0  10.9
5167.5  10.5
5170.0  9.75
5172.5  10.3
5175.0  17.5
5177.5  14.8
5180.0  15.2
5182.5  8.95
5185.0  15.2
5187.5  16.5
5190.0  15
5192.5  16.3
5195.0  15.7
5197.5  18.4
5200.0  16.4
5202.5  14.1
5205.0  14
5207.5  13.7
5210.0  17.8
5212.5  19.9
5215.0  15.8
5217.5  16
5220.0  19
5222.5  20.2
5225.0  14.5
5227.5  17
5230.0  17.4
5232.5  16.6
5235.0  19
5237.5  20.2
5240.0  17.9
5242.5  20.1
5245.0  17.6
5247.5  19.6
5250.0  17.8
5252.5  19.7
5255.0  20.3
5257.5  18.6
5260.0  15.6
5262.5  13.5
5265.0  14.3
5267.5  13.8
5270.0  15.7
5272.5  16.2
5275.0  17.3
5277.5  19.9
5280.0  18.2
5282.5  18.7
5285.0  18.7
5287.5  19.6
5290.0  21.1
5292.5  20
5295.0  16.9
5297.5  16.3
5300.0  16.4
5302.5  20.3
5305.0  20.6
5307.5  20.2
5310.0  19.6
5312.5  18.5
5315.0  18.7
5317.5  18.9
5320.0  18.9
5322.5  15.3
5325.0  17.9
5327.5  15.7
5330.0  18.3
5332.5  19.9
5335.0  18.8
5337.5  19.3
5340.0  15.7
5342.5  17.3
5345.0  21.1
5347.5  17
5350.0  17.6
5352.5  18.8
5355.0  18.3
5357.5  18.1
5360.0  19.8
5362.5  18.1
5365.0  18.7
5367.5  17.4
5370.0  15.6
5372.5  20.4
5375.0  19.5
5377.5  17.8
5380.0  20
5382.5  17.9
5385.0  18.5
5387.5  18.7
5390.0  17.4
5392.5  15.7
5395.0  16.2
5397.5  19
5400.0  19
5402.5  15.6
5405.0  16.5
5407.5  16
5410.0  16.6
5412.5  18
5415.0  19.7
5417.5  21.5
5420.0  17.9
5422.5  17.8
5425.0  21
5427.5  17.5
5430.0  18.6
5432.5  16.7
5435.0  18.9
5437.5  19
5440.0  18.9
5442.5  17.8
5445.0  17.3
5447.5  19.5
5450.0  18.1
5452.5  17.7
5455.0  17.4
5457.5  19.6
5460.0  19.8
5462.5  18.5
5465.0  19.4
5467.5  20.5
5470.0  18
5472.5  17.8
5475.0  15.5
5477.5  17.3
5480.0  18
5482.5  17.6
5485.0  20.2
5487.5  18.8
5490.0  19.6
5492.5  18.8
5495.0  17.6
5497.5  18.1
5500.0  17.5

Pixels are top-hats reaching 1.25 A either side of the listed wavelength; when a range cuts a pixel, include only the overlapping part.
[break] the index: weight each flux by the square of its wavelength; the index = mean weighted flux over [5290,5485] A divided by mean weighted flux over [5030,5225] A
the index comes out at 1.2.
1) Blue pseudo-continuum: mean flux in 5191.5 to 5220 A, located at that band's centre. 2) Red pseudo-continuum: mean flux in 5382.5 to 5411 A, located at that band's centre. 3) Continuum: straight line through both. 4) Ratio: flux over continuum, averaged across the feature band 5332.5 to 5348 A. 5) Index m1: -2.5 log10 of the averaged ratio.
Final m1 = -0.09 mag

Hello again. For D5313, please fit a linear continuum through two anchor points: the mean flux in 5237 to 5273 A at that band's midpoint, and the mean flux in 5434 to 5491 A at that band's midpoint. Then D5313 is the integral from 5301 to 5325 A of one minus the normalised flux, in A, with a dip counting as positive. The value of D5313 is -1.7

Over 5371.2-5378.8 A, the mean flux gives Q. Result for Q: 19.2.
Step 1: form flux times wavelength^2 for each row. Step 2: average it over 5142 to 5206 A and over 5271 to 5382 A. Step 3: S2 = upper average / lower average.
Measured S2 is 1.32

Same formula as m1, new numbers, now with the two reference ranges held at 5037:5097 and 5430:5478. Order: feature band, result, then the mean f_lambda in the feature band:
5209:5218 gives 0.02 mag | 17.5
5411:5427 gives -0.05 mag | 19.2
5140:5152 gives 0.09 mag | 16.3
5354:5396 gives 0.00 mag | 18.1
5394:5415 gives 0.06 mag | 17.3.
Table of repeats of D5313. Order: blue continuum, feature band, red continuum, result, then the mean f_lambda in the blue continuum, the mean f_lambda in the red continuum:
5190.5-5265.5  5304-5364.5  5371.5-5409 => -2.7 A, 17.2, 17.9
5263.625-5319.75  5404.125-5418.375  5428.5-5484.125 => 0.2 A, 18.2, 18.3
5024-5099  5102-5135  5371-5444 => 1.6 A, 17.4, 18.2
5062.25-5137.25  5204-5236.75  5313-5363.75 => 1.0 A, 17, 18.2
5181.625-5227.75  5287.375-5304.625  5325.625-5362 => -1.2 A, 16.1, 18.3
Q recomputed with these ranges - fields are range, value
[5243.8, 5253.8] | 18.7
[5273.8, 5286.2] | 18.6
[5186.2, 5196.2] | 15.9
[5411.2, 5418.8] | 19.7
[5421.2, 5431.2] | 18.7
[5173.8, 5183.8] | 14.1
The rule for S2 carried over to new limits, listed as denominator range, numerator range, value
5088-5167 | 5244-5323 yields 1.17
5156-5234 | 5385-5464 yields 1.28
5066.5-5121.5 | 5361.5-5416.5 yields 1.15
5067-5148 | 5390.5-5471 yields 1.22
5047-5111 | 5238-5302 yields 1.09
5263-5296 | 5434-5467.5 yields 1.13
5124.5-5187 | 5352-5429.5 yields 1.33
